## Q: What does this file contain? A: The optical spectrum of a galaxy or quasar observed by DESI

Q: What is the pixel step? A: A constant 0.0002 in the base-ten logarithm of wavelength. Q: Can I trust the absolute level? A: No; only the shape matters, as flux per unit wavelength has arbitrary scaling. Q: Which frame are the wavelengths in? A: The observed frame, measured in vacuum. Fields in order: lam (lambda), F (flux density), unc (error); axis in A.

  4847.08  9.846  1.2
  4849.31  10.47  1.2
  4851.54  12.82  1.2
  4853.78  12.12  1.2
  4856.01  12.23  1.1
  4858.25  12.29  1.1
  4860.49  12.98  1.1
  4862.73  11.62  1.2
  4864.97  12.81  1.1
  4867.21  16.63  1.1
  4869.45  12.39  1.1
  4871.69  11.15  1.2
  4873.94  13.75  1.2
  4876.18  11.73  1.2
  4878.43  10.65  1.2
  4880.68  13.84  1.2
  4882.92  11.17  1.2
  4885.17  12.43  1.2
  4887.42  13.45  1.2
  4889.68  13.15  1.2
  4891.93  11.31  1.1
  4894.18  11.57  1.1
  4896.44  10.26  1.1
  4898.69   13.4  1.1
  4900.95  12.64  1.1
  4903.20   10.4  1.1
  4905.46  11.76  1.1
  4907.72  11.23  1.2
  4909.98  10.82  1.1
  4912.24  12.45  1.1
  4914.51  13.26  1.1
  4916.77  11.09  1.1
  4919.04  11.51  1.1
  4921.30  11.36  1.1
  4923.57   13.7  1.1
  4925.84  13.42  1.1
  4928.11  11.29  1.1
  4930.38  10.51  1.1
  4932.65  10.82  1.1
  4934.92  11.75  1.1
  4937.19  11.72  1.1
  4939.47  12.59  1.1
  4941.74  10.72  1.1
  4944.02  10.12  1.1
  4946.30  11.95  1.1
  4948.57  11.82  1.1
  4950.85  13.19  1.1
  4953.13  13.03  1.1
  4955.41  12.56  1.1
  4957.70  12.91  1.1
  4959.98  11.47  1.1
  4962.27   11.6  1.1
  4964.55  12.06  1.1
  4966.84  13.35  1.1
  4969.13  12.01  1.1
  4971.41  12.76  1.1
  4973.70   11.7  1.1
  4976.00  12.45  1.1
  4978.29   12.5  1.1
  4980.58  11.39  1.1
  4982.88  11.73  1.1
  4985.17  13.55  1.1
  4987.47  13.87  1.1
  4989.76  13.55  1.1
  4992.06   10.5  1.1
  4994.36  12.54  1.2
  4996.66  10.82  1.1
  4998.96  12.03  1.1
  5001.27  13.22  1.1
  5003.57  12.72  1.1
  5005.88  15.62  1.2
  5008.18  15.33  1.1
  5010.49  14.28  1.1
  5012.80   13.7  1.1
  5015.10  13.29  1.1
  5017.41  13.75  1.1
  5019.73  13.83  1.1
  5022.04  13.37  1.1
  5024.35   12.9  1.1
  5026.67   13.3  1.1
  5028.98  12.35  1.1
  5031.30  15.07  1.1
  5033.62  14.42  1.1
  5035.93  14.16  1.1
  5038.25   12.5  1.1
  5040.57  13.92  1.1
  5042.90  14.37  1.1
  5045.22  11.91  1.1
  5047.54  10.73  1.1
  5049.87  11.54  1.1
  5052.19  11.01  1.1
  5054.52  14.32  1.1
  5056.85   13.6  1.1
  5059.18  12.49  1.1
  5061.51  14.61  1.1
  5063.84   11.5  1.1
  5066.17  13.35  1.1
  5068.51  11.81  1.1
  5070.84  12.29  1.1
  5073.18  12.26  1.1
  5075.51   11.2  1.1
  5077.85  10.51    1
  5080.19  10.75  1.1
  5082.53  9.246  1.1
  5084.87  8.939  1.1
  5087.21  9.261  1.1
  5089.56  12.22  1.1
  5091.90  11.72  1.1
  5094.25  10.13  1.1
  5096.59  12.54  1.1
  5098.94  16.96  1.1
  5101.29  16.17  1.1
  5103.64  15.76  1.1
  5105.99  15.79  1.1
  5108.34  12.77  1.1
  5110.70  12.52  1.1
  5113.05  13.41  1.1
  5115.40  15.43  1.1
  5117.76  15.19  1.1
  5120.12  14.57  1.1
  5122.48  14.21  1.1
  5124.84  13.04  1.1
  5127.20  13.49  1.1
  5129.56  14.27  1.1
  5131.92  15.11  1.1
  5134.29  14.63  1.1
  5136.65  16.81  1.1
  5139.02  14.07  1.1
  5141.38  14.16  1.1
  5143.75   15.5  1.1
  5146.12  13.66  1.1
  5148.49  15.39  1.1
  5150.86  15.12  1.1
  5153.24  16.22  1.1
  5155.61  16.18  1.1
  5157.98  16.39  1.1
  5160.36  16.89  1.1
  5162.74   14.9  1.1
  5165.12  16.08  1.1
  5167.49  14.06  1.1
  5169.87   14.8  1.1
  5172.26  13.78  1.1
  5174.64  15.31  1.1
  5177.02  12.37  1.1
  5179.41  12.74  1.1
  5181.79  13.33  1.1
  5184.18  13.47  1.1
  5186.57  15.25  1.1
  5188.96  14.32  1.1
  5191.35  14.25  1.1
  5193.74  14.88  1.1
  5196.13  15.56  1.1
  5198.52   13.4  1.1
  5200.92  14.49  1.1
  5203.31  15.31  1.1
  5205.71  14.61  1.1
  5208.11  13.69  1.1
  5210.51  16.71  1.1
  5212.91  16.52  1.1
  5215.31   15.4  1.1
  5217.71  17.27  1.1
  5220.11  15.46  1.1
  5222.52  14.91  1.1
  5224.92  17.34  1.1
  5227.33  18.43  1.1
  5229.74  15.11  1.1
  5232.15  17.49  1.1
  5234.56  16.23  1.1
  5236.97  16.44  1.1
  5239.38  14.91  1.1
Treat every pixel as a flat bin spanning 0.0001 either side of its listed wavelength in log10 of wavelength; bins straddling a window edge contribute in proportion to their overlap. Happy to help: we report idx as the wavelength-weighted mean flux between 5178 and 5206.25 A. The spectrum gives 14.3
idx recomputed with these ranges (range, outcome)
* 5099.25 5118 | 14.7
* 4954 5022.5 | 12.8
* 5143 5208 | 14.7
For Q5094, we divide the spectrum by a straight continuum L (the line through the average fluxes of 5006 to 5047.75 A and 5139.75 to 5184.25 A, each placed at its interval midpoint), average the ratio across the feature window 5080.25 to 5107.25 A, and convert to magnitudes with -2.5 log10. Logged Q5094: 0.14 mag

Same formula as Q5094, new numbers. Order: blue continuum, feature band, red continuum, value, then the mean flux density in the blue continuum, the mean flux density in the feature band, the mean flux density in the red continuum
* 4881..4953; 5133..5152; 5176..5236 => -0.04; 11.9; 14.9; 15.2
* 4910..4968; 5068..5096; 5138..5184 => 0.26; 12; 10.9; 14.8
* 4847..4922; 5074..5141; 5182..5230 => 0.08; 12.1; 13.3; 15.3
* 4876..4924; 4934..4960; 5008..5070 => 0.03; 11.9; 12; 13.2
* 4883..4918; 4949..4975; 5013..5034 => 0.03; 11.9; 12.4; 13.6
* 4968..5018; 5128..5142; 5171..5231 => -0.04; 12.9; 14.8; 15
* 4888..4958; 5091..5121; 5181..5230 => 0.00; 11.9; 14.1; 15.2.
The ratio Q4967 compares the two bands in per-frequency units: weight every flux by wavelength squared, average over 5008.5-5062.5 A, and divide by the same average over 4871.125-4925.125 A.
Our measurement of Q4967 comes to 1.17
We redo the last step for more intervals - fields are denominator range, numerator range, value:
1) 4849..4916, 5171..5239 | 1.41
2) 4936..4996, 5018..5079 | 1.09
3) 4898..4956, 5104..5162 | 1.35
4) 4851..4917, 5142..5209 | 1.35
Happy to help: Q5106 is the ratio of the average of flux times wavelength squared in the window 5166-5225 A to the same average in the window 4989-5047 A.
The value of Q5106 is 1.19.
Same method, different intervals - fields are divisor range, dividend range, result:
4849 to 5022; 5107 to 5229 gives 1.32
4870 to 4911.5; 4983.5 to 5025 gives 1.16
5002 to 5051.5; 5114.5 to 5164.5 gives 1.17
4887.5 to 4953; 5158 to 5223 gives 1.40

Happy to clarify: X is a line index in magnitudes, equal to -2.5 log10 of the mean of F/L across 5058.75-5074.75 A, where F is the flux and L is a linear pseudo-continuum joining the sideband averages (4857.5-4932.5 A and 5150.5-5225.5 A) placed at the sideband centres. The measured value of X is 0.10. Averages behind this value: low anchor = 12.2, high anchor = 15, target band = 12.6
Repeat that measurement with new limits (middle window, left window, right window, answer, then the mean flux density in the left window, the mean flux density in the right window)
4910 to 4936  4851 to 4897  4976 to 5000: 0.043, 12.4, 12.3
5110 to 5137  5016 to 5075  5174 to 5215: -0.044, 13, 14.5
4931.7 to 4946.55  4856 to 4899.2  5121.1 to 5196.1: 0.141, 12.4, 14.7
